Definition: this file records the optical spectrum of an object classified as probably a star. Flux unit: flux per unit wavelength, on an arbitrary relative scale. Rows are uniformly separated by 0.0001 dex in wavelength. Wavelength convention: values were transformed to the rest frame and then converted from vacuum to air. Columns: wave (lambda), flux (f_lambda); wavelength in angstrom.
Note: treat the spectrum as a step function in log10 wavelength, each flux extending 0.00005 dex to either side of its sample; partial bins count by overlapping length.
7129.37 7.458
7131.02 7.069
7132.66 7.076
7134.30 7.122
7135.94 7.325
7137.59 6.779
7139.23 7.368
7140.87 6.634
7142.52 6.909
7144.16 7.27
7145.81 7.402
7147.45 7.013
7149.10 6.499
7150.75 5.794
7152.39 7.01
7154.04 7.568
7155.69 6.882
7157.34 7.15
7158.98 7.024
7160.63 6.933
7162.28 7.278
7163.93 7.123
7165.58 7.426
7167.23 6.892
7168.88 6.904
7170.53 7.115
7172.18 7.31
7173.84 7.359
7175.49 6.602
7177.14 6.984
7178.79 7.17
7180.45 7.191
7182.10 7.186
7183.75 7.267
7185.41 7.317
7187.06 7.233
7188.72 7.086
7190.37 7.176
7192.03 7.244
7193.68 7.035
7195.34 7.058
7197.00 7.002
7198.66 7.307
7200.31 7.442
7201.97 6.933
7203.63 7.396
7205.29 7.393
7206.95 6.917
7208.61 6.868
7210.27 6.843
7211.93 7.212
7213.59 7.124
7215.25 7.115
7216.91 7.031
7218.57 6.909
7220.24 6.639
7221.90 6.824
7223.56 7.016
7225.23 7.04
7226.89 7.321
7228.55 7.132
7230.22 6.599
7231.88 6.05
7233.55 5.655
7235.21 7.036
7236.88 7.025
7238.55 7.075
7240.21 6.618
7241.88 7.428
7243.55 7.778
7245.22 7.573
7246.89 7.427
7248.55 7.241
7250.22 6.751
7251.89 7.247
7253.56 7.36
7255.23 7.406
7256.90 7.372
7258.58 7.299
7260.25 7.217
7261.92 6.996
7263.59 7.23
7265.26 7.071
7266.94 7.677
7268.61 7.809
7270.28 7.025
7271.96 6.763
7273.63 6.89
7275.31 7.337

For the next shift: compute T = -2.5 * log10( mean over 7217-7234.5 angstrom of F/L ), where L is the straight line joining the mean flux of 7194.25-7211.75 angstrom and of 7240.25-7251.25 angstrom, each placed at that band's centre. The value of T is 0.08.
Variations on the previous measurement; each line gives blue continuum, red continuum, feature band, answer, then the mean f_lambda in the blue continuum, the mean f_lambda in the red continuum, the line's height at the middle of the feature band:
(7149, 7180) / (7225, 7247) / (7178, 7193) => -0.03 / 7.01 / 6.97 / 7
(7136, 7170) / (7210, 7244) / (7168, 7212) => -0.03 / 7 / 6.92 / 6.96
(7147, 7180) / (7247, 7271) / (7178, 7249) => 0.01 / 7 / 7.27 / 7.14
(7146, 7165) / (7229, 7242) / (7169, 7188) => -0.04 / 6.96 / 6.66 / 6.87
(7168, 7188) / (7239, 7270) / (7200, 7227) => 0.03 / 7.13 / 7.3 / 7.21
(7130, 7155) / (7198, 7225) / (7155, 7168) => -0.01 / 6.99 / 7.06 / 7.01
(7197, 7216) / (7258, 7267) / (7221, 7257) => 0.02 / 7.14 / 7.21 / 7.18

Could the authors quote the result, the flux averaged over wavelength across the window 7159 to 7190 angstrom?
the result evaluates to 7.13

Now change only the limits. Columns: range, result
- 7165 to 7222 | 7.1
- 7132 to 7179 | 7.03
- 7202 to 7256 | 7.03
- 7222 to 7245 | 6.92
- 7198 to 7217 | 7.14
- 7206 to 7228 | 6.99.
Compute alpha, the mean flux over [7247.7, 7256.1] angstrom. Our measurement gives 7.21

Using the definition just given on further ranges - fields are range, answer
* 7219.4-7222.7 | 6.72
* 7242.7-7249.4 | 7.51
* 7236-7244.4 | 7.18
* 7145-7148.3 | 7.21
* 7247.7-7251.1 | 7.02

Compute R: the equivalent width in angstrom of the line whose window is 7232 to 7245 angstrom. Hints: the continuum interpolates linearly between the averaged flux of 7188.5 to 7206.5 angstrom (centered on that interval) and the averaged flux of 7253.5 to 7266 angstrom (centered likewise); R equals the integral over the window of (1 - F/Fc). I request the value 0.5 angstrom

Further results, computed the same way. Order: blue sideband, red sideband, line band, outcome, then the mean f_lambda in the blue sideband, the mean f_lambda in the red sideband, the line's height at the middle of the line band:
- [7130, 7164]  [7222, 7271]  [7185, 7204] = -0.3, 7.01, 7.12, 7.06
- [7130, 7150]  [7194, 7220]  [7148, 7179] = 0.2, 7.04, 7.09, 7.05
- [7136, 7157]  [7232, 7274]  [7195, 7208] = -0.2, 6.94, 7.14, 7.05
